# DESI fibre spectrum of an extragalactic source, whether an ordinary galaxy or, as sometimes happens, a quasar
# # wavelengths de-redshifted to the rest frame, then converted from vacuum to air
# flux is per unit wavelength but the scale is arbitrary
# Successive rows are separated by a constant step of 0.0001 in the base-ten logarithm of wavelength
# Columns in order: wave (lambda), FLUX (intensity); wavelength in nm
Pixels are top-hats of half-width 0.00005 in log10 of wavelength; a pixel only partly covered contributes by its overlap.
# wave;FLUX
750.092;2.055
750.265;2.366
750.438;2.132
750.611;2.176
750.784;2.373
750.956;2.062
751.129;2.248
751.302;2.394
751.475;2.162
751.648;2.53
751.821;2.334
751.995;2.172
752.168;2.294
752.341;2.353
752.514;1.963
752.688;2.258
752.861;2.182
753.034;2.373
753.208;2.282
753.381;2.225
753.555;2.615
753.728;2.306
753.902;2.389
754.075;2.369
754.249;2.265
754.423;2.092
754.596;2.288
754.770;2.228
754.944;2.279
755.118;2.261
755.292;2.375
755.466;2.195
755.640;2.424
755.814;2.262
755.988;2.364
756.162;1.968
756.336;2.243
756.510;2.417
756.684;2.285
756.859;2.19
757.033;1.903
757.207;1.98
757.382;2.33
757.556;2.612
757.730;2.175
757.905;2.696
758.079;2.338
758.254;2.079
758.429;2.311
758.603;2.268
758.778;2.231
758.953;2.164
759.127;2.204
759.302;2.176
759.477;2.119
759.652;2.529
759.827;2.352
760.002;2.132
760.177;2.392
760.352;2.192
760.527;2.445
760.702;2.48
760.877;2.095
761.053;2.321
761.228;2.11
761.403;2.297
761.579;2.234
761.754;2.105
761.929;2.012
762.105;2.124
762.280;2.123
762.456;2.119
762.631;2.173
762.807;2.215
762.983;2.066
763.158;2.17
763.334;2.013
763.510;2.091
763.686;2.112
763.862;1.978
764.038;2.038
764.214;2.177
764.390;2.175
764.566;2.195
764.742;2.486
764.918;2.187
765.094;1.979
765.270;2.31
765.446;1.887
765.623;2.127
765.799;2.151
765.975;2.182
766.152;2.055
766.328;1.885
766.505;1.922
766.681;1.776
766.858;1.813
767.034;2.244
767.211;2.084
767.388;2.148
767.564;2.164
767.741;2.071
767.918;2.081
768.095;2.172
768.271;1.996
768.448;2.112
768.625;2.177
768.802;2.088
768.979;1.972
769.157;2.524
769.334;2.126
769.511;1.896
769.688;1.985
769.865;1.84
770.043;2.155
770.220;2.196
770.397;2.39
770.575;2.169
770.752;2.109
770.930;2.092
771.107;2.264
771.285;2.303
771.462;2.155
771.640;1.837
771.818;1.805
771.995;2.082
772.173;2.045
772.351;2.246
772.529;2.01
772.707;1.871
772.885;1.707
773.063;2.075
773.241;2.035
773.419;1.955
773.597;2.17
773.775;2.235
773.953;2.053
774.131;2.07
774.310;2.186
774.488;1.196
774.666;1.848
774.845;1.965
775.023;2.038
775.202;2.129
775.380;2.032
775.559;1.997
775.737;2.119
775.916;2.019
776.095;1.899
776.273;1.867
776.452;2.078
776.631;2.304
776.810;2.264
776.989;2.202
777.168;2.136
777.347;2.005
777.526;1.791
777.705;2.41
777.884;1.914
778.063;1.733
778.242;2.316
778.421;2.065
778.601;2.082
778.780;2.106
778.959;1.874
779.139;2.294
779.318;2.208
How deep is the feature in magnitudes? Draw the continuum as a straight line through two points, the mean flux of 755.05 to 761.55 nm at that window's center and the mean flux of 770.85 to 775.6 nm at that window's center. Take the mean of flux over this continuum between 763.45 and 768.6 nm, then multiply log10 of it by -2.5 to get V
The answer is 0.02 mag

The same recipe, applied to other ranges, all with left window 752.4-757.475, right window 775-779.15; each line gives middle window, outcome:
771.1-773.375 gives 0.04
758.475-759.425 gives 0.00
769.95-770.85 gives -0.04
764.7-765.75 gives 0.01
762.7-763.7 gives 0.04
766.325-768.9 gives 0.05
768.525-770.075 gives 0.03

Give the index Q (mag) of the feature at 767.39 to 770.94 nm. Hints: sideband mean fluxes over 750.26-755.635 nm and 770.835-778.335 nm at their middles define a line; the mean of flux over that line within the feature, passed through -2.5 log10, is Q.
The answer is -0.011 mag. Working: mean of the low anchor 2.28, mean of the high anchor 2.03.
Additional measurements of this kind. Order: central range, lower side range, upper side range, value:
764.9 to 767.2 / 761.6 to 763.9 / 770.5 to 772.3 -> 0.03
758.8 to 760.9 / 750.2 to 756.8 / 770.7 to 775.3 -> -0.04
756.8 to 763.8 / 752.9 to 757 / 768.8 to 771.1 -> 0.01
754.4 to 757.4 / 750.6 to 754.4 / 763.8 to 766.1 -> 0.01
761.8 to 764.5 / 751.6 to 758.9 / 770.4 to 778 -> 0.04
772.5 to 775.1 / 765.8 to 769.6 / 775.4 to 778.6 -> 0.06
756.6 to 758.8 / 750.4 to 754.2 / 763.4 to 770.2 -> -0.02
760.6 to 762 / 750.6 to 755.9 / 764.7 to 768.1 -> -0.03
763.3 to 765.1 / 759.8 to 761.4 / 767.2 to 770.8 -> 0.03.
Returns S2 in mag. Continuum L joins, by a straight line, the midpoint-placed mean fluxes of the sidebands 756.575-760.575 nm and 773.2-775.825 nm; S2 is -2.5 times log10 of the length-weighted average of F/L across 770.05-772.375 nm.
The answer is -0.04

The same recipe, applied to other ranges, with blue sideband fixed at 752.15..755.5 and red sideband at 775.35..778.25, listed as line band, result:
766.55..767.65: 0.061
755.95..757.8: 0.014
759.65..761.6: -0.036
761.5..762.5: 0.041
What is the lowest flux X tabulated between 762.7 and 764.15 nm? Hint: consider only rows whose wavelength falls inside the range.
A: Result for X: 1.978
